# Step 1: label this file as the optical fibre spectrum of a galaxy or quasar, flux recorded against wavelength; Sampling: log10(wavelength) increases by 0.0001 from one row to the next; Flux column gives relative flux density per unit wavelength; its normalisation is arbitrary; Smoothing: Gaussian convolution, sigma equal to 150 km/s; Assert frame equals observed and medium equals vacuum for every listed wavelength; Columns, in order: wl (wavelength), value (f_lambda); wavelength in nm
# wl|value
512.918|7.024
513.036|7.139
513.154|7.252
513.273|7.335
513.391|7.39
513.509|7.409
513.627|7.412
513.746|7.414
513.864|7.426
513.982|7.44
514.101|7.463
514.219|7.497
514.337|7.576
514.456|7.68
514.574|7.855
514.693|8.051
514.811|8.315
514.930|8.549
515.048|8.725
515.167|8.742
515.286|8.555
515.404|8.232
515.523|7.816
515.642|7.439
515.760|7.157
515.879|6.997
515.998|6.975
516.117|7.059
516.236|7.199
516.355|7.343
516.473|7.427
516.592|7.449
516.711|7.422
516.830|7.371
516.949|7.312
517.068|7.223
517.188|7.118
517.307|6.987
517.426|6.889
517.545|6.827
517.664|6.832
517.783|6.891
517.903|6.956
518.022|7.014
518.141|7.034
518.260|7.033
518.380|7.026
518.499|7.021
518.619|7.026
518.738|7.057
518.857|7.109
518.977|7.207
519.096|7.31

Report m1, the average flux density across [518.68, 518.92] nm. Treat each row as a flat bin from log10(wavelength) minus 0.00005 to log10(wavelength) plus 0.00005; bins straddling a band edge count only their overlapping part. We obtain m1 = 7.08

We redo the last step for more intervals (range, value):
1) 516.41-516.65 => 7.46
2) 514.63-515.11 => 8.4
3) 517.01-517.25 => 7.14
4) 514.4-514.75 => 7.86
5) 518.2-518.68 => 7.02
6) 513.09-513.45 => 7.32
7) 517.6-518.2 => 6.95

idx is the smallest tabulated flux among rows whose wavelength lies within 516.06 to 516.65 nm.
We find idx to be 7.059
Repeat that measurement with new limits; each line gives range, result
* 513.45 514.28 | 7.409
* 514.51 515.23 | 7.855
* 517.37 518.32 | 6.827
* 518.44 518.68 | 7.021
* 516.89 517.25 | 7.118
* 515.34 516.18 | 6.975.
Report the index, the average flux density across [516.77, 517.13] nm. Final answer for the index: 7.28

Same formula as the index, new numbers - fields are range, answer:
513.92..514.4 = 7.49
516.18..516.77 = 7.38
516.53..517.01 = 7.39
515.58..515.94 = 7.2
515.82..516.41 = 7.11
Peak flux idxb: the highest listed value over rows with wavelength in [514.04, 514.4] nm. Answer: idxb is 7.576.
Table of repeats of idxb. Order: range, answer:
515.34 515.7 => 8.232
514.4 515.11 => 8.725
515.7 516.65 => 7.449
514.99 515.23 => 8.742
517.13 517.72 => 7.118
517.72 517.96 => 6.956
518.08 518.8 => 7.057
